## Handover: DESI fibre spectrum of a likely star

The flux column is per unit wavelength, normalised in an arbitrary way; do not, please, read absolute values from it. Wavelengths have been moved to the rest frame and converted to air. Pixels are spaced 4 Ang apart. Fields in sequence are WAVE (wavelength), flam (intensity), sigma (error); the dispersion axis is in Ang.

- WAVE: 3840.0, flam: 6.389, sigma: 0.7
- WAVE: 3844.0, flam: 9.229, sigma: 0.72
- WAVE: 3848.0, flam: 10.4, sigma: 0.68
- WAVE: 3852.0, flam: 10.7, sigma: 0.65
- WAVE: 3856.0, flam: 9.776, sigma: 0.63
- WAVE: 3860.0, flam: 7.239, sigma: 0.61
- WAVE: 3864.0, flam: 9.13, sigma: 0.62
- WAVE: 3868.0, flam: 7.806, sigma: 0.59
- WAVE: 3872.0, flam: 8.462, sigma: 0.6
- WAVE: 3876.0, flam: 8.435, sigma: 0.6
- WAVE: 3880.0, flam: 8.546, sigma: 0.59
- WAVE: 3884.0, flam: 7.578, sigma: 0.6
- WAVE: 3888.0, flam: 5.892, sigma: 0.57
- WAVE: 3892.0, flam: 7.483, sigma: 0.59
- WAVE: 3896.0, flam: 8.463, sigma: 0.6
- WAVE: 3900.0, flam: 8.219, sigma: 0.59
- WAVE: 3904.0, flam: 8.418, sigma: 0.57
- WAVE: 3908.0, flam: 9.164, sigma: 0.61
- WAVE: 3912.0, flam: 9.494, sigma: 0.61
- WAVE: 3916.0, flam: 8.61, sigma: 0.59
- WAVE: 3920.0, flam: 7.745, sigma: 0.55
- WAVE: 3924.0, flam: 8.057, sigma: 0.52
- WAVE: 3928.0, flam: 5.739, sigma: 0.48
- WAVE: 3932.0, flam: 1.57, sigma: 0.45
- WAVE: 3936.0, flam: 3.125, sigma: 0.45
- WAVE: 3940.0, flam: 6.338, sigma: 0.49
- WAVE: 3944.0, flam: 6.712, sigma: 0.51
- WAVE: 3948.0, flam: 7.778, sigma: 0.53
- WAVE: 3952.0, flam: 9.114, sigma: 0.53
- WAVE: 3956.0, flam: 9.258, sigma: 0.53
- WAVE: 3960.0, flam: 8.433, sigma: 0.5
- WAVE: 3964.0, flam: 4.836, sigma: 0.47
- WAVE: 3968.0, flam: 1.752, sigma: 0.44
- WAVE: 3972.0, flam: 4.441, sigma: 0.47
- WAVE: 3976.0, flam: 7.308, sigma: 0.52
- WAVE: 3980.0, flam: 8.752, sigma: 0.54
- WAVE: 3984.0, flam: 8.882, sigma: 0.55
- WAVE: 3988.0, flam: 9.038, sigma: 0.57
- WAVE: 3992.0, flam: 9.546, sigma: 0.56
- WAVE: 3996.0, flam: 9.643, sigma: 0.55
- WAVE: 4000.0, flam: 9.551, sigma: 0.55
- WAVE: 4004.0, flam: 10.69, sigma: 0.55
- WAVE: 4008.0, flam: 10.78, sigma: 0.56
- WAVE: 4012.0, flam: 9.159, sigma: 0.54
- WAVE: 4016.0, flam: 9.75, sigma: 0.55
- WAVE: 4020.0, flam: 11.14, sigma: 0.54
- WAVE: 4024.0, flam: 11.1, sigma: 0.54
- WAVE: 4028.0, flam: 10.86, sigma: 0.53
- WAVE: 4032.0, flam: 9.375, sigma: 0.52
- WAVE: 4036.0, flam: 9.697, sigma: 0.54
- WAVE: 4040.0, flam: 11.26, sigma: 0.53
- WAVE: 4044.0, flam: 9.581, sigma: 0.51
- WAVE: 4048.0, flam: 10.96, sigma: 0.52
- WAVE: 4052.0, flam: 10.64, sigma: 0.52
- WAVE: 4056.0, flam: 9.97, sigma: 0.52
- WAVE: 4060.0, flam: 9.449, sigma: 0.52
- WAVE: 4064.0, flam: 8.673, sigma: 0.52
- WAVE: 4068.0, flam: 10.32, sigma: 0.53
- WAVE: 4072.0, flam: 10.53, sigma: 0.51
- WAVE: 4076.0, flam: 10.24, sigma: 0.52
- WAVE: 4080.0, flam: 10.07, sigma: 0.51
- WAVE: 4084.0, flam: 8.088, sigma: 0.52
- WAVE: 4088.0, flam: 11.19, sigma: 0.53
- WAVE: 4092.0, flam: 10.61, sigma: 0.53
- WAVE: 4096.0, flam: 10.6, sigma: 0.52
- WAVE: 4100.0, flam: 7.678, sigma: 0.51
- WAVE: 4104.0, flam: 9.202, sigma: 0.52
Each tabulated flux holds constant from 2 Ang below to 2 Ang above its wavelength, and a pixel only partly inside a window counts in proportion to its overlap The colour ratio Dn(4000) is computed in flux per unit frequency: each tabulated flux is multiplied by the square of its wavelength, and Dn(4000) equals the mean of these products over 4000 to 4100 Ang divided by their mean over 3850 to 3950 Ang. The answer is 1.4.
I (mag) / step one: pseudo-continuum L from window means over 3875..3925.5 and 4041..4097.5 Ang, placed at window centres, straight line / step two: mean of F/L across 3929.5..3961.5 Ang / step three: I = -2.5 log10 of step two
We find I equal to 0.32 mag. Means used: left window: 8.16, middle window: 6.5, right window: 10.1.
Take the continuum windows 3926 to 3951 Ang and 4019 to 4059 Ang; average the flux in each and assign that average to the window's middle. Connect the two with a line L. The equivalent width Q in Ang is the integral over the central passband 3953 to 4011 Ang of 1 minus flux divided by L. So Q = -3.8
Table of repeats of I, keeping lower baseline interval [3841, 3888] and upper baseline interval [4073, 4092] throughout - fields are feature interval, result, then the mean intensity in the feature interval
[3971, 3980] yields 0.367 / 6.67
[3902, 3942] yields 0.300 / 6.83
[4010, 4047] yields -0.061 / 10.2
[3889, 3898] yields 0.145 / 7.74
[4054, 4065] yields 0.049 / 9.43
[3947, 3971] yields 0.345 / 6.72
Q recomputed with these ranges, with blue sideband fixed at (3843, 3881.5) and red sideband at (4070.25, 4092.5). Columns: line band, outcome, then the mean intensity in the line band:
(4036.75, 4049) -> -0.7 Ang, 10.5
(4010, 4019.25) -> 0.1 Ang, 9.68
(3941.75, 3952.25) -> 2.0 Ang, 7.62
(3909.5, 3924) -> 1.1 Ang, 8.56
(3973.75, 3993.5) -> 2.0 Ang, 8.63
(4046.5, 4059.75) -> -0.6 Ang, 10.4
